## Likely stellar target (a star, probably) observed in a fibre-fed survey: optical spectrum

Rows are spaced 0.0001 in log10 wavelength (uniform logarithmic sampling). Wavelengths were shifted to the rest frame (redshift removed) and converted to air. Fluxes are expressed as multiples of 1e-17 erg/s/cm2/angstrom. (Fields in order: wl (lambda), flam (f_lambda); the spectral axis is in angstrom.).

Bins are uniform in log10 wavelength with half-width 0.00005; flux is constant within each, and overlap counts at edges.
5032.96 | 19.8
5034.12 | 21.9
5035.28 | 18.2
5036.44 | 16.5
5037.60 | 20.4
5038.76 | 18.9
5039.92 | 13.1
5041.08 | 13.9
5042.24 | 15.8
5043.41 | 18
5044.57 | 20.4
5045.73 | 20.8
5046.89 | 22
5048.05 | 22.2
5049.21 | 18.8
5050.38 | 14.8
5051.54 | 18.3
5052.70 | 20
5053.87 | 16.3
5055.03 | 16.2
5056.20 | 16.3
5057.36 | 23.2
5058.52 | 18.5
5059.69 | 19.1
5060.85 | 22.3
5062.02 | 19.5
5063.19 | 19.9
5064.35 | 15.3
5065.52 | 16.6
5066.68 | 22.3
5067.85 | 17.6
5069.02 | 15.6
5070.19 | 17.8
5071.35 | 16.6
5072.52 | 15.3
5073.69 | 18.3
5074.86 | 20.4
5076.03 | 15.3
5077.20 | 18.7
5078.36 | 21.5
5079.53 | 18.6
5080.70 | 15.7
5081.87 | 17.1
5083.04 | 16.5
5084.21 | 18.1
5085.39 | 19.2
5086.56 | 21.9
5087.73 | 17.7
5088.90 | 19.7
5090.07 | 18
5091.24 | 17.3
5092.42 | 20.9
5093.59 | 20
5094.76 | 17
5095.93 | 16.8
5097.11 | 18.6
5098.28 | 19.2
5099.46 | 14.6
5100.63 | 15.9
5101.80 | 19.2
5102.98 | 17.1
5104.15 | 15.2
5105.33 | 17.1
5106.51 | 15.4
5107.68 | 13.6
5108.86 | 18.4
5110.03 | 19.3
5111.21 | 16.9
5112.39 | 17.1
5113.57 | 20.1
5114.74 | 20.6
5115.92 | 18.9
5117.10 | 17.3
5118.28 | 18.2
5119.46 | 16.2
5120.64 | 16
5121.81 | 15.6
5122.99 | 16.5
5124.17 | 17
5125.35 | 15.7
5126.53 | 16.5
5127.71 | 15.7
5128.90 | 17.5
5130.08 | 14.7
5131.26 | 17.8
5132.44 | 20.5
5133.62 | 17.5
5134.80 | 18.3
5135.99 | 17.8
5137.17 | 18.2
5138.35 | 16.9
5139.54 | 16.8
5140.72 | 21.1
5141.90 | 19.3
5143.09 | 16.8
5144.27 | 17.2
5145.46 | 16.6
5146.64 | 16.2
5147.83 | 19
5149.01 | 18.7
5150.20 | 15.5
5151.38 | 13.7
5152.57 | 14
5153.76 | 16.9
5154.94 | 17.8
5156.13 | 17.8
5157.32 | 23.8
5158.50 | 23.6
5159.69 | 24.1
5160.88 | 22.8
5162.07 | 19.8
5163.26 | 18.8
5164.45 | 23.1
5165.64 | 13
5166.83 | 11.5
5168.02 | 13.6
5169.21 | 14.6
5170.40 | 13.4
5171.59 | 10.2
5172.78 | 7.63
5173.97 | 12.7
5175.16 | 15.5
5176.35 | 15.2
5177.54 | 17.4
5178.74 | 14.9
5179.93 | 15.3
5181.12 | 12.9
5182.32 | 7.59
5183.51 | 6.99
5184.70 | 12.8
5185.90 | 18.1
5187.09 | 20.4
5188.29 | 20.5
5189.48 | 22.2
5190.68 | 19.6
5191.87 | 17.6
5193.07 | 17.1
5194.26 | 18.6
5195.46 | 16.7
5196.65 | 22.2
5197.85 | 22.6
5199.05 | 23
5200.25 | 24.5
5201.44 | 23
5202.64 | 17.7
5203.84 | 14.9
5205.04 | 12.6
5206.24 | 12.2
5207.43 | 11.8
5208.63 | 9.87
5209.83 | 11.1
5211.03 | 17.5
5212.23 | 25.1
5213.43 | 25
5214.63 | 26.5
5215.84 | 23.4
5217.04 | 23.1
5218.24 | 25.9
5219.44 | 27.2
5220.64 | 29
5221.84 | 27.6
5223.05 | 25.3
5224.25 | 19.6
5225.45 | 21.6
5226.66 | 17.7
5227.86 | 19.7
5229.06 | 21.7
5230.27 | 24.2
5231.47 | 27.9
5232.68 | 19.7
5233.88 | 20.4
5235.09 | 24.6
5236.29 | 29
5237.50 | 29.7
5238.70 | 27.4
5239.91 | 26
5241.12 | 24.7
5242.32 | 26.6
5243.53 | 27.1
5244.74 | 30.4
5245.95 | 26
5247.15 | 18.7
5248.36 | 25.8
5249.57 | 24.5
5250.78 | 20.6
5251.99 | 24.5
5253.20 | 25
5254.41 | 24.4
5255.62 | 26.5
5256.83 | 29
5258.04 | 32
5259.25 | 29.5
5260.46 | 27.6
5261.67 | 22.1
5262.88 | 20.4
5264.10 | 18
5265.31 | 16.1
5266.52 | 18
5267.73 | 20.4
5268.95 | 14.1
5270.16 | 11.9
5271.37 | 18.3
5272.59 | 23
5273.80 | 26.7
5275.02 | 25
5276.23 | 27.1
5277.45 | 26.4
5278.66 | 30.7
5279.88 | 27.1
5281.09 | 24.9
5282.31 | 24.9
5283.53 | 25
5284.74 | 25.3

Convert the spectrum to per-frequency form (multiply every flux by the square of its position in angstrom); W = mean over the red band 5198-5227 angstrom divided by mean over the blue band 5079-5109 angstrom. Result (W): 1.2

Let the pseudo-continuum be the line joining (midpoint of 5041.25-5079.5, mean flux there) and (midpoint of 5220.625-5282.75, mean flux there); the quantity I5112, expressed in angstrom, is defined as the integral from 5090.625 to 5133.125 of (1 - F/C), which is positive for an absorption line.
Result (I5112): 5.6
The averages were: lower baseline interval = 18.5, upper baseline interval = 24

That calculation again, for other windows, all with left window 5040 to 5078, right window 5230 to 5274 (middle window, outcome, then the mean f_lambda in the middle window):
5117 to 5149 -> 4.8 angstrom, 17.3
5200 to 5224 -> 2.2 angstrom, 20.6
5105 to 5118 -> 1.3 angstrom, 17.7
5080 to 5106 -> 1.9 angstrom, 17.8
